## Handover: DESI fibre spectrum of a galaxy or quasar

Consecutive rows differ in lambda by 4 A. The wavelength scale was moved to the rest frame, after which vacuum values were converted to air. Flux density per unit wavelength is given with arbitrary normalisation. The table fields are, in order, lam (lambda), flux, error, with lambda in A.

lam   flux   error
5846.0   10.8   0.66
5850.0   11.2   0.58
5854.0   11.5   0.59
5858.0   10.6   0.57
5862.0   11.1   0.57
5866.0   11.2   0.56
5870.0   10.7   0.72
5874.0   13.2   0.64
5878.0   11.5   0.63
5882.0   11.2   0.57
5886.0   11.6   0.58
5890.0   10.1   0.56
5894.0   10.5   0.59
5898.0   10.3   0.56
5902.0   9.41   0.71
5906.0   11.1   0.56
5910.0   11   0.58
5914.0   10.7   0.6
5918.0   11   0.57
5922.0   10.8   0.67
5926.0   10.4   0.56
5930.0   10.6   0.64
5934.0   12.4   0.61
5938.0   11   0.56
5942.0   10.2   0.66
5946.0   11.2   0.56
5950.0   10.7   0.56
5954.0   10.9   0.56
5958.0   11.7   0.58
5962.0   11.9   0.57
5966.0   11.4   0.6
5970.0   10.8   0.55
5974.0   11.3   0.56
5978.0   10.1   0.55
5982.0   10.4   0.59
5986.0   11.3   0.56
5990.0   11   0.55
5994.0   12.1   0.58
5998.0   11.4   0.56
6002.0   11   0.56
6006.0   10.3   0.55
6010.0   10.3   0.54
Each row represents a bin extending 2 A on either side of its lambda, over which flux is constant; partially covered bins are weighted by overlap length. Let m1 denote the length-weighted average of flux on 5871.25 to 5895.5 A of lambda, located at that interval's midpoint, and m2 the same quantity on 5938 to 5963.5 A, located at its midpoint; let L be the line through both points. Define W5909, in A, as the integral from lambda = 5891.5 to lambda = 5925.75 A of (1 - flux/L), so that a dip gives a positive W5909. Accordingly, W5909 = 2.0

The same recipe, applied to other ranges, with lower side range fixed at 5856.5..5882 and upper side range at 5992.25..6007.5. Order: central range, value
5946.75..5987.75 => 0.7 A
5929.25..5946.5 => 0.3 A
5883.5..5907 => 1.8 A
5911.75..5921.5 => 0.4 A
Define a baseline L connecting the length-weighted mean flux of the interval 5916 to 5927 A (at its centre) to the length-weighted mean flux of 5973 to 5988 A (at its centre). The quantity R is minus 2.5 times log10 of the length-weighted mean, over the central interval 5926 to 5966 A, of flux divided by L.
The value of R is -0.04 mag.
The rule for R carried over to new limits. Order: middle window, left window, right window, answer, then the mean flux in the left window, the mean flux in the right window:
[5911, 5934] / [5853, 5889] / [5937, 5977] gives 0.03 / 11.4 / 11.1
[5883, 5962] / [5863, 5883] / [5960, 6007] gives 0.05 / 11.6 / 11.1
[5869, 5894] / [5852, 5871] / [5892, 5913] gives -0.06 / 11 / 10.5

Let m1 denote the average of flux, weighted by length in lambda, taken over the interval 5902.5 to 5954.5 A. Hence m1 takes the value 10.9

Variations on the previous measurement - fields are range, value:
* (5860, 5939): 11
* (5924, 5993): 11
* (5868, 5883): 11.7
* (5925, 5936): 11.2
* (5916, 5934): 10.9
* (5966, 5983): 10.8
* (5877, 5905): 10.6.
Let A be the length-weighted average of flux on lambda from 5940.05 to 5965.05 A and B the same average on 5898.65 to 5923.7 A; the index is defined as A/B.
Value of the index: 1.0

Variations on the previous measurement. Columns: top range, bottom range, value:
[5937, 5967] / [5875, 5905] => 1.03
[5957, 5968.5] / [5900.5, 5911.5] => 1.10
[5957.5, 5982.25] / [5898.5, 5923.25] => 1.04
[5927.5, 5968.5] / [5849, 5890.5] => 0.99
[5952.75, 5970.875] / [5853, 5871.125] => 1.03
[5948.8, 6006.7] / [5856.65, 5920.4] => 1.01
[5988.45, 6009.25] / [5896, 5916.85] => 1.06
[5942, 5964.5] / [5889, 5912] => 1.07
